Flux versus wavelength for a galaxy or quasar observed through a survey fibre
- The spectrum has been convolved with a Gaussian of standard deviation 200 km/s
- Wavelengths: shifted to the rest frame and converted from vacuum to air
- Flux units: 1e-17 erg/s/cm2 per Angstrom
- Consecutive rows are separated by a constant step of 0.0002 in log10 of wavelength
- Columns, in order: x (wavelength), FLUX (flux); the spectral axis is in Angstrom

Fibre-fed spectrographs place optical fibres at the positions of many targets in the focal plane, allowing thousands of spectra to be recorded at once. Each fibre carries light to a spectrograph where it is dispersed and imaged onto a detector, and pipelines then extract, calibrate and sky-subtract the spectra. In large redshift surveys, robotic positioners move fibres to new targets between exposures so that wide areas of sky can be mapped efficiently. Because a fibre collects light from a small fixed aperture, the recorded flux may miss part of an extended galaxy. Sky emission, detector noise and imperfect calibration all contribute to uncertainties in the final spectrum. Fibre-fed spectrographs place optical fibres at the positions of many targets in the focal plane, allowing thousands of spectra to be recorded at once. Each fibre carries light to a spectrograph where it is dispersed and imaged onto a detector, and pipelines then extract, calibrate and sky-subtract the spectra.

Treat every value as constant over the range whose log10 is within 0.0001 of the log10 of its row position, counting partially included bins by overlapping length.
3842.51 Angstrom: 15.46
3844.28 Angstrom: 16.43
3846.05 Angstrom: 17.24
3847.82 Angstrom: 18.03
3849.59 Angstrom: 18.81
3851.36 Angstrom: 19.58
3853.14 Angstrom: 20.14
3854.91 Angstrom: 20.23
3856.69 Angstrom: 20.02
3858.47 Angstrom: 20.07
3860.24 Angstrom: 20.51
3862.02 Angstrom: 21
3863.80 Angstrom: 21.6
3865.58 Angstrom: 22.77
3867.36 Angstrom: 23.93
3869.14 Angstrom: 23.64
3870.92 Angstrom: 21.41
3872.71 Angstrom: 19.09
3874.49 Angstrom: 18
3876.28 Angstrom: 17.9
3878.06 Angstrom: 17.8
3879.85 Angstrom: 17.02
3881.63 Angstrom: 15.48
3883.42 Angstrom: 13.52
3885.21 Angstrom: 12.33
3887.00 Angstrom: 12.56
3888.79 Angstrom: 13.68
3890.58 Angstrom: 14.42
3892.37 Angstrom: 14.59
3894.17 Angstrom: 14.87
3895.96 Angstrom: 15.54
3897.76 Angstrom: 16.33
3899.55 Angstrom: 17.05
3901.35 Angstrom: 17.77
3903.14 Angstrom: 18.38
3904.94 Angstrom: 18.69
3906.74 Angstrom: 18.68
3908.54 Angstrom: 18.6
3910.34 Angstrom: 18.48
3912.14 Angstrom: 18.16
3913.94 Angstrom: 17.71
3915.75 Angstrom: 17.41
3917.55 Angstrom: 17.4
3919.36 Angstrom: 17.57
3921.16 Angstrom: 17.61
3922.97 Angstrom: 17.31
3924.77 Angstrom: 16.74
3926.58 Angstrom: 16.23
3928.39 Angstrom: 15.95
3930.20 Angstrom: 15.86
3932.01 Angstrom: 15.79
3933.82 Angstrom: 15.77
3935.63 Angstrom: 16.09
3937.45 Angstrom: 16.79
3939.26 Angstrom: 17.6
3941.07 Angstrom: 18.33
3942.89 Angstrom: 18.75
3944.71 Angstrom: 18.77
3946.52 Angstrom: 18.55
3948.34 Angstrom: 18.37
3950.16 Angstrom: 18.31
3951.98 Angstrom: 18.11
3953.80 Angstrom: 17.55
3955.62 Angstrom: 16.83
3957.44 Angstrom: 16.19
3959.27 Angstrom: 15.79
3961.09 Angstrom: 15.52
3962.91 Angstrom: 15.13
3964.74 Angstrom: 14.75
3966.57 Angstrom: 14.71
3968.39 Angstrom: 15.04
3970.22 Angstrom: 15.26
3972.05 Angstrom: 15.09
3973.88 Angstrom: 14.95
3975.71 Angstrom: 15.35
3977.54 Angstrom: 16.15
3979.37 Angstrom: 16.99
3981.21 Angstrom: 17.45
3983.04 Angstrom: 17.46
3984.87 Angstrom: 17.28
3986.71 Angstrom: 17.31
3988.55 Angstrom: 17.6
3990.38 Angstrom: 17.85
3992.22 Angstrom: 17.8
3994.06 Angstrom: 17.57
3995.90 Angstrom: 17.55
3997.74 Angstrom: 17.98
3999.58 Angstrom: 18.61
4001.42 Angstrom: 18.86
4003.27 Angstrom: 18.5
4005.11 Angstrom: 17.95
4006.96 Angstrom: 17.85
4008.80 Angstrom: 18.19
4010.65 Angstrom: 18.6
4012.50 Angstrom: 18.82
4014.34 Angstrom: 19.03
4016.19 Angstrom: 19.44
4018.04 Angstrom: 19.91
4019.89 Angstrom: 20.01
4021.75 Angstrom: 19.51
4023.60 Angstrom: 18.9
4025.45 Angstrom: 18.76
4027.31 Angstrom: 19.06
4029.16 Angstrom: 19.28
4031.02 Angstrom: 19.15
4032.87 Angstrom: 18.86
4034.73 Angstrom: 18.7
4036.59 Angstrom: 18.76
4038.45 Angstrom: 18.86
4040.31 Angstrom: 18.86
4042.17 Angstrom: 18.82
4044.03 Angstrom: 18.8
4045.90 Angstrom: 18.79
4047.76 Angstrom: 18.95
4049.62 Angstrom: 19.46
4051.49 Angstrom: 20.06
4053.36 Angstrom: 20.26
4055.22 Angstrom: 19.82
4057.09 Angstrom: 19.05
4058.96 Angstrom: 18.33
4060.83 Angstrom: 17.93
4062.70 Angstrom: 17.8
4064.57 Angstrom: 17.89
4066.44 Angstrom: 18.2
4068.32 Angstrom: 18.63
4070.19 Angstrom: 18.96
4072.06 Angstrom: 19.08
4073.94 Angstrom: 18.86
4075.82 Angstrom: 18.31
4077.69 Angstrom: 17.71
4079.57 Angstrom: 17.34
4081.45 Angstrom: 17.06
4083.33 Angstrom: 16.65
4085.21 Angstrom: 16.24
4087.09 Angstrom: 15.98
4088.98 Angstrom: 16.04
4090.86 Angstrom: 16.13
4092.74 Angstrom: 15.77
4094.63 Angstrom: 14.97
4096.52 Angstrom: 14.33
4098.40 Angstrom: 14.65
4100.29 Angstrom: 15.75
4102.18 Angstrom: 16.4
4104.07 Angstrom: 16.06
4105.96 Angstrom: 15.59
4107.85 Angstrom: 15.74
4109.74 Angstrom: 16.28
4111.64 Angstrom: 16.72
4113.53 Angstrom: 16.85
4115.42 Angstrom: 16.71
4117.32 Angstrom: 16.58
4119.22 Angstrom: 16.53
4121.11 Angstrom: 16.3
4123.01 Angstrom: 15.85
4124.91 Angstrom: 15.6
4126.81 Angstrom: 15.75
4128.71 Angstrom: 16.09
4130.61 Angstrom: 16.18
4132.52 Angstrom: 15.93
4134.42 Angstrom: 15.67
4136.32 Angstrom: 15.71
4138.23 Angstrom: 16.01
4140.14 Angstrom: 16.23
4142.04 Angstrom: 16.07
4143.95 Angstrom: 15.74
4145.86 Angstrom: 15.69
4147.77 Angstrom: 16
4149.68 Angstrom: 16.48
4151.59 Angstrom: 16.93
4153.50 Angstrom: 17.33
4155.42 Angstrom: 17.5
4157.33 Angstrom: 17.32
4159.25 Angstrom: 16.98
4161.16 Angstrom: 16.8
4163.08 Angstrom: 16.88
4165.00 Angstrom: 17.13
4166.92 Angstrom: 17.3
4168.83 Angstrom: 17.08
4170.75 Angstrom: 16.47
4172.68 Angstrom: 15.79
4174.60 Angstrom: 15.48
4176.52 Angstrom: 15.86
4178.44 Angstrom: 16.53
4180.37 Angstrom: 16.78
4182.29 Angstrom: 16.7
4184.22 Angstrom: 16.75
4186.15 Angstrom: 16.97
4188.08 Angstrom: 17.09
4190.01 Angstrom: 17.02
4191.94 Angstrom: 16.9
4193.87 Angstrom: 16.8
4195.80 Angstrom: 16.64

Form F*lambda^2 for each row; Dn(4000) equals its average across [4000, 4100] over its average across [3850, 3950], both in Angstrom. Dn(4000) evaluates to 1.1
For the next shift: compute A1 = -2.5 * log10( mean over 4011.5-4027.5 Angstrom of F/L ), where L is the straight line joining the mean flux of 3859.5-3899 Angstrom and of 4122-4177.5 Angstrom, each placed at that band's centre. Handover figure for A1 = -0.14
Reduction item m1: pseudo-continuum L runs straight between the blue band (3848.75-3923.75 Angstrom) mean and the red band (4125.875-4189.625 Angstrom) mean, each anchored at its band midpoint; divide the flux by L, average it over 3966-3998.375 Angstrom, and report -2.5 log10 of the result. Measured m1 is 0.05 mag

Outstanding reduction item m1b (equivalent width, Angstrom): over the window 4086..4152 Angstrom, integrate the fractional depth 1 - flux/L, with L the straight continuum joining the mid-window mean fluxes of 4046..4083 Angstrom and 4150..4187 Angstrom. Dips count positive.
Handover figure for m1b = 6.17 Angstrom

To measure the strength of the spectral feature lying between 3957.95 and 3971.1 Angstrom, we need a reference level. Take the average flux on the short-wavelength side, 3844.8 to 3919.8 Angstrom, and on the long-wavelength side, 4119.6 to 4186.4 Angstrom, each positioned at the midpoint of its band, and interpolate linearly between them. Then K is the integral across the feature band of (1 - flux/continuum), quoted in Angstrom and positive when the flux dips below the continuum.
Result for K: 1.8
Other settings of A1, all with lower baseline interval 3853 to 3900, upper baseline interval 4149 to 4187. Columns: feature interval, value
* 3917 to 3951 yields 0.03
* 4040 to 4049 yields -0.10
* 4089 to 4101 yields 0.12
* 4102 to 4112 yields 0.06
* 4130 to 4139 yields 0.07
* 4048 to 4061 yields -0.13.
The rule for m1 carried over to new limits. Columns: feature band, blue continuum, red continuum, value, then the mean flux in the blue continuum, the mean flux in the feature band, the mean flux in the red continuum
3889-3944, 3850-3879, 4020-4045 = 0.18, 20.4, 17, 19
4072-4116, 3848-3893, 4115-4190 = 0.03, 18.4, 16.4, 16.4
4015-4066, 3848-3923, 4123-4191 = -0.11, 18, 19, 16.4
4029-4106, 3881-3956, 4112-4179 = -0.08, 16.8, 17.8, 16.4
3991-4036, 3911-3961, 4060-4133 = -0.11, 17.2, 18.7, 16.7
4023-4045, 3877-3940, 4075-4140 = -0.16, 16.5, 18.9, 16.2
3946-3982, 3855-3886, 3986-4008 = 0.13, 19.2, 16.3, 18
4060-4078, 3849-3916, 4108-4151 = -0.11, 18.1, 18.4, 16.1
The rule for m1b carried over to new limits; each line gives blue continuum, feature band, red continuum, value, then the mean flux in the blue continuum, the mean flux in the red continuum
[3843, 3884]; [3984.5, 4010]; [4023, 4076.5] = 1.41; 19.3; 18.9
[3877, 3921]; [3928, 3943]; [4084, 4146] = -0.30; 16.5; 16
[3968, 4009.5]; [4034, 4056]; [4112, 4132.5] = -3.14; 17.2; 16.2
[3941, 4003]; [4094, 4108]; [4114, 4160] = 0.87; 17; 16.3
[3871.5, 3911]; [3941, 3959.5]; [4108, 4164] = -1.59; 16.4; 16.4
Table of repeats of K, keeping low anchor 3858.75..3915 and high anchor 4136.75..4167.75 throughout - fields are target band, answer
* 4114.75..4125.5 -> 0.3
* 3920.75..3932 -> 0.7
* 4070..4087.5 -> -0.7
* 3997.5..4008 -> -0.6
